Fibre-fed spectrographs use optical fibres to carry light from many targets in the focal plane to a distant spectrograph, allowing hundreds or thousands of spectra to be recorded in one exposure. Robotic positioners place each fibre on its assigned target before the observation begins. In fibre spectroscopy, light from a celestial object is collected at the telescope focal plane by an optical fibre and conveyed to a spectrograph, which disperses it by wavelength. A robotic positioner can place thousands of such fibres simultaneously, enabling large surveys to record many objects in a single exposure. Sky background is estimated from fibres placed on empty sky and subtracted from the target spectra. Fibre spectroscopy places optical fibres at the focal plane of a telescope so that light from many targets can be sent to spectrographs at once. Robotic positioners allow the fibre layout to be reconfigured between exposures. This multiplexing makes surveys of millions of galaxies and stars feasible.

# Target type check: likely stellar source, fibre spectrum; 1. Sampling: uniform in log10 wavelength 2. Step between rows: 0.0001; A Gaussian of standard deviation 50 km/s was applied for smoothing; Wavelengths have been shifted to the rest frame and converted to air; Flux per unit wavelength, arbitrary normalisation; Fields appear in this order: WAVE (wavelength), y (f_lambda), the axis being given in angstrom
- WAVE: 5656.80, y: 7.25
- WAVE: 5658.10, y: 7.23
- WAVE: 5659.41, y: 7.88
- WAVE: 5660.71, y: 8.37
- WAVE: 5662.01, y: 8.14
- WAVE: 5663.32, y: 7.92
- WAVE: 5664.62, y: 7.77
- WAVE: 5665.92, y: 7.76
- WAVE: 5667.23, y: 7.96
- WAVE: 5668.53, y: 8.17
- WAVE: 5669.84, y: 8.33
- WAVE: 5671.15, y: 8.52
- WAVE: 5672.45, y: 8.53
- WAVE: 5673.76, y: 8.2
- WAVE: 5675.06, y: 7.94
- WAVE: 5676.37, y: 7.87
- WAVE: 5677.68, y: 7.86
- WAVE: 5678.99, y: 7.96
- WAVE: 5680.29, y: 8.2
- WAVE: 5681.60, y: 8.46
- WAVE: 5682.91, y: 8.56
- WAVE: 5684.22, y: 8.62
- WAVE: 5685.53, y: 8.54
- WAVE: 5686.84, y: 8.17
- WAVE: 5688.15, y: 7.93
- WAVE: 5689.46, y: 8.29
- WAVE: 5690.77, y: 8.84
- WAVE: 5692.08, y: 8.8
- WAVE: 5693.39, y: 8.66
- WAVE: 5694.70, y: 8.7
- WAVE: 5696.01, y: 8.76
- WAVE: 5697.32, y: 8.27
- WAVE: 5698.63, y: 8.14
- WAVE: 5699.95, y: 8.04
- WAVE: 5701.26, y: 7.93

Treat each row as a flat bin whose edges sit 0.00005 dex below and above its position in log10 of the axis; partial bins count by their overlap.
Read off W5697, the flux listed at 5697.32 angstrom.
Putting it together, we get 8.27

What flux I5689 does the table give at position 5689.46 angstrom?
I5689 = 8.29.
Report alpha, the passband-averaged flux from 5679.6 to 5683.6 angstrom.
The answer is 8.41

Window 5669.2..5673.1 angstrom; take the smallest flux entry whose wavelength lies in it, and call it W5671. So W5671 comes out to 8.33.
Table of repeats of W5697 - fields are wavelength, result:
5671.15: 8.52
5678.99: 7.96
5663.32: 7.92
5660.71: 8.37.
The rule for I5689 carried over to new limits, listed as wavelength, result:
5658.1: 7.23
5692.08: 8.8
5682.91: 8.56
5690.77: 8.84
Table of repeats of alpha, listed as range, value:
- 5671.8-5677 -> 8.14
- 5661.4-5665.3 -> 7.94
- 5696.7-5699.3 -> 8.19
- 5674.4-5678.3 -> 7.89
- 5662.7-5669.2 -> 7.92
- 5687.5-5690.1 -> 8.11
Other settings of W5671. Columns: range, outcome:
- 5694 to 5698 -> 8.27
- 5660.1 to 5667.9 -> 7.76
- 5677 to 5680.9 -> 7.86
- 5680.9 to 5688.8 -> 7.93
